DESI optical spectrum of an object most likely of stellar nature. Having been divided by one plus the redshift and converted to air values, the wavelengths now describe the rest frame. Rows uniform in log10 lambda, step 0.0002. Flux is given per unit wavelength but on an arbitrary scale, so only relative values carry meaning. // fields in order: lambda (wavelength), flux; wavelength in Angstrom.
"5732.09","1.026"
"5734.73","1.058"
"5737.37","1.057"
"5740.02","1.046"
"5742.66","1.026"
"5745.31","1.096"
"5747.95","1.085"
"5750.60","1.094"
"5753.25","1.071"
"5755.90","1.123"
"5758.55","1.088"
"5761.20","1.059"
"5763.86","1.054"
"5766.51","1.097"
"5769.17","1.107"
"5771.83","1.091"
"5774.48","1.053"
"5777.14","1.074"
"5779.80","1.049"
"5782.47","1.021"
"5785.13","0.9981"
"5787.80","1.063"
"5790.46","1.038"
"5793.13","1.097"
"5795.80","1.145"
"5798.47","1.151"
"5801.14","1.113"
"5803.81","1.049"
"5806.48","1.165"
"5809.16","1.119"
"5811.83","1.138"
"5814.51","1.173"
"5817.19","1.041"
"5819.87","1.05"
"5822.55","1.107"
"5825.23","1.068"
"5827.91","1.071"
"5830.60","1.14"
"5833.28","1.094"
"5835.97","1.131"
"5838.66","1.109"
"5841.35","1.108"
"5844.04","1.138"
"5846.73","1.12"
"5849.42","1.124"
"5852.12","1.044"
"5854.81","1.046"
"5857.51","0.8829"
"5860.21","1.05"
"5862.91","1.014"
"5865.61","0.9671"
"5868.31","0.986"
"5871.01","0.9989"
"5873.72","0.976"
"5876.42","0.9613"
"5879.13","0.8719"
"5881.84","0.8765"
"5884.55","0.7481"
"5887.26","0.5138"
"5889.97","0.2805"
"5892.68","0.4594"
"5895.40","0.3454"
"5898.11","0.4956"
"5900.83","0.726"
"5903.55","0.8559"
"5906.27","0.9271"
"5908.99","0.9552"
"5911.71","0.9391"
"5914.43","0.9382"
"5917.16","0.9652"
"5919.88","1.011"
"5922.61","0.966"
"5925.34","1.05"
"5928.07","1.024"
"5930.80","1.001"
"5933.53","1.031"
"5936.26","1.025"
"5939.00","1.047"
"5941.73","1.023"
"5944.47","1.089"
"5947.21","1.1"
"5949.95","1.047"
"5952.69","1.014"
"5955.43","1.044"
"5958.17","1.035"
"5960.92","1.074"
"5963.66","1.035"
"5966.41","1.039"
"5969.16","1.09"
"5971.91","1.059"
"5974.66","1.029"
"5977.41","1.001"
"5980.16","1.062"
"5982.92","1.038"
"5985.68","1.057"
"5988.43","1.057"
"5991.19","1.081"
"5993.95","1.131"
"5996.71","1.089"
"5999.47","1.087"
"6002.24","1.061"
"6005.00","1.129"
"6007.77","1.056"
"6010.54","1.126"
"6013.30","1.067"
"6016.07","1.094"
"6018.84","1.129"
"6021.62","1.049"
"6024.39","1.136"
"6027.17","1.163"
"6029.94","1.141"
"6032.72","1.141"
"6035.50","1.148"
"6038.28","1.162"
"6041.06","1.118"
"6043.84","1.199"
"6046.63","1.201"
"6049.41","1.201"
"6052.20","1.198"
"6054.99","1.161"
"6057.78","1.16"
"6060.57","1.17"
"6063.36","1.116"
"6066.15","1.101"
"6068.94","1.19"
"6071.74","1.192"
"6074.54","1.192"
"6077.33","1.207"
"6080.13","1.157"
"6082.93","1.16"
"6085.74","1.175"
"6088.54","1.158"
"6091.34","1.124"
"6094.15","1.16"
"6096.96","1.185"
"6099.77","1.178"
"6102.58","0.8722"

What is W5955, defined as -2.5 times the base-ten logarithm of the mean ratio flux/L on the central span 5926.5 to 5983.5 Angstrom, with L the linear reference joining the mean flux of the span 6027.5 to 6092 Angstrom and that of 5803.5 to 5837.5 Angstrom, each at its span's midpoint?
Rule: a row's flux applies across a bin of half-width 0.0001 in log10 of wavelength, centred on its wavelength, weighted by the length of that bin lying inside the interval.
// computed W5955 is 0.095 mag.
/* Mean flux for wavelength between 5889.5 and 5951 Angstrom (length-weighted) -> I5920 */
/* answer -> 0.891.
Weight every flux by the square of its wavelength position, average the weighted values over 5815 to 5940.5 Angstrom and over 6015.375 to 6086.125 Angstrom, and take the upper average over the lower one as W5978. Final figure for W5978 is 1.30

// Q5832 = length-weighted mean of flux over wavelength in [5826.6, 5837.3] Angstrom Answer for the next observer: 1.11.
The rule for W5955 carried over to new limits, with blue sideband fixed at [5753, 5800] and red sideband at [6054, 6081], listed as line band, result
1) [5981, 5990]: 0.088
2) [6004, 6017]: 0.053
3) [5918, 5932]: 0.115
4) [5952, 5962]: 0.089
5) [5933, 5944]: 0.090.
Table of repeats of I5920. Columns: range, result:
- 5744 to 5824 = 1.09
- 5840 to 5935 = 0.897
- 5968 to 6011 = 1.07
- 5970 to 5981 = 1.04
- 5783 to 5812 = 1.09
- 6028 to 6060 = 1.17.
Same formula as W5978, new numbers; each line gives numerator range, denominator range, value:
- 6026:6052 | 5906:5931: 1.24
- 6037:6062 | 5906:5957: 1.21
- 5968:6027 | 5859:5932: 1.32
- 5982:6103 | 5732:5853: 1.13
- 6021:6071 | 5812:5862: 1.14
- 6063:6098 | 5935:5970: 1.16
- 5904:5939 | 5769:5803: 0.96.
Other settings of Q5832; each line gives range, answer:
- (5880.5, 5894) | 0.576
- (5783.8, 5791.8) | 1.03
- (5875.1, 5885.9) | 0.864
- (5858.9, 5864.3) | 1.03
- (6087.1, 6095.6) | 1.15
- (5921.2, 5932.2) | 1.01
